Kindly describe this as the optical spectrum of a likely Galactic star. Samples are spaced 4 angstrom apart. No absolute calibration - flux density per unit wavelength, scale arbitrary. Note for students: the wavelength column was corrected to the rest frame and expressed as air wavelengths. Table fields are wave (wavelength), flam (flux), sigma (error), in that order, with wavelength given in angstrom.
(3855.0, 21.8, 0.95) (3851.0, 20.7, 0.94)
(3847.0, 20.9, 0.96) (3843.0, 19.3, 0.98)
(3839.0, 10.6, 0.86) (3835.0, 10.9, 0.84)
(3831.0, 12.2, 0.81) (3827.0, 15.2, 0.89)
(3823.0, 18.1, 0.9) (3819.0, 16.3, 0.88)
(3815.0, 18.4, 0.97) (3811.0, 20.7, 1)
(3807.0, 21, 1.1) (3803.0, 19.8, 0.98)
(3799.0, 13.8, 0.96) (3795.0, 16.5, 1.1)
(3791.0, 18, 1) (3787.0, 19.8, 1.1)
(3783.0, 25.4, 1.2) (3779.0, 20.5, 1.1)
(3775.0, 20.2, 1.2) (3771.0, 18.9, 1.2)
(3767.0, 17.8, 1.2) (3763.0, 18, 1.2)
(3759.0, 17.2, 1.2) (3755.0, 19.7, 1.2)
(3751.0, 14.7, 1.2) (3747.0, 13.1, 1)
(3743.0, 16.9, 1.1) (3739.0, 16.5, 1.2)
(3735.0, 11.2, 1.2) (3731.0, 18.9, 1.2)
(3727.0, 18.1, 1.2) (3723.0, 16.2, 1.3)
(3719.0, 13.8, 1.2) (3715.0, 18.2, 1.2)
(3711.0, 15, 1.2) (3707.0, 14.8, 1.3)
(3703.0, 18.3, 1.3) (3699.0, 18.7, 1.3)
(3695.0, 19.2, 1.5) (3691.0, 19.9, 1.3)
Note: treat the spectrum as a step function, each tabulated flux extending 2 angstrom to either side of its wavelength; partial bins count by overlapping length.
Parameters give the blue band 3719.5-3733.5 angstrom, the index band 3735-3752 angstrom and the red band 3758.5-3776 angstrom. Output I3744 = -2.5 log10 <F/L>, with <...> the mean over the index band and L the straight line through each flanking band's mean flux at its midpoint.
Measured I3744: 0.19 mag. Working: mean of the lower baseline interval 17.1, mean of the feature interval 14.9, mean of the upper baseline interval 18.4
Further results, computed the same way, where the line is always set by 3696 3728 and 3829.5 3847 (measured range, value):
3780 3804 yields -0.24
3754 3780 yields -0.21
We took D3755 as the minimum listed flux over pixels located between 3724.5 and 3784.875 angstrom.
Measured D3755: 11.2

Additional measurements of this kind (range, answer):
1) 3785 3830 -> 13.8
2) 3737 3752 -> 13.1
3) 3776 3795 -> 16.5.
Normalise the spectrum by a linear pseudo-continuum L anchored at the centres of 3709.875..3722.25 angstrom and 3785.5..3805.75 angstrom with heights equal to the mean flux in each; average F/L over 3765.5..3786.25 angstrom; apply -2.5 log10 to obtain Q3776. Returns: -0.19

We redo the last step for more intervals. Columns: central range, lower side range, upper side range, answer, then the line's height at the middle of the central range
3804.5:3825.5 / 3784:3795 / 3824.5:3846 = -0.16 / 16.3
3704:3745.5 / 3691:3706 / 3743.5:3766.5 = 0.11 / 17.7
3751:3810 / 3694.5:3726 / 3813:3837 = -0.20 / 15.8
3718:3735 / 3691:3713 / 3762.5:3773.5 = 0.10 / 17.8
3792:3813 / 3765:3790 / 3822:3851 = 0.00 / 18.3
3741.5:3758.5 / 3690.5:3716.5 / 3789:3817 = 0.11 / 17.9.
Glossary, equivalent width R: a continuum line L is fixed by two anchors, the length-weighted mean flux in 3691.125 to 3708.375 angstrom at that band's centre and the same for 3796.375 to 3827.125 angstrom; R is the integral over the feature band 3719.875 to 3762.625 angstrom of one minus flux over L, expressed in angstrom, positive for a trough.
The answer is 4.31 angstrom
